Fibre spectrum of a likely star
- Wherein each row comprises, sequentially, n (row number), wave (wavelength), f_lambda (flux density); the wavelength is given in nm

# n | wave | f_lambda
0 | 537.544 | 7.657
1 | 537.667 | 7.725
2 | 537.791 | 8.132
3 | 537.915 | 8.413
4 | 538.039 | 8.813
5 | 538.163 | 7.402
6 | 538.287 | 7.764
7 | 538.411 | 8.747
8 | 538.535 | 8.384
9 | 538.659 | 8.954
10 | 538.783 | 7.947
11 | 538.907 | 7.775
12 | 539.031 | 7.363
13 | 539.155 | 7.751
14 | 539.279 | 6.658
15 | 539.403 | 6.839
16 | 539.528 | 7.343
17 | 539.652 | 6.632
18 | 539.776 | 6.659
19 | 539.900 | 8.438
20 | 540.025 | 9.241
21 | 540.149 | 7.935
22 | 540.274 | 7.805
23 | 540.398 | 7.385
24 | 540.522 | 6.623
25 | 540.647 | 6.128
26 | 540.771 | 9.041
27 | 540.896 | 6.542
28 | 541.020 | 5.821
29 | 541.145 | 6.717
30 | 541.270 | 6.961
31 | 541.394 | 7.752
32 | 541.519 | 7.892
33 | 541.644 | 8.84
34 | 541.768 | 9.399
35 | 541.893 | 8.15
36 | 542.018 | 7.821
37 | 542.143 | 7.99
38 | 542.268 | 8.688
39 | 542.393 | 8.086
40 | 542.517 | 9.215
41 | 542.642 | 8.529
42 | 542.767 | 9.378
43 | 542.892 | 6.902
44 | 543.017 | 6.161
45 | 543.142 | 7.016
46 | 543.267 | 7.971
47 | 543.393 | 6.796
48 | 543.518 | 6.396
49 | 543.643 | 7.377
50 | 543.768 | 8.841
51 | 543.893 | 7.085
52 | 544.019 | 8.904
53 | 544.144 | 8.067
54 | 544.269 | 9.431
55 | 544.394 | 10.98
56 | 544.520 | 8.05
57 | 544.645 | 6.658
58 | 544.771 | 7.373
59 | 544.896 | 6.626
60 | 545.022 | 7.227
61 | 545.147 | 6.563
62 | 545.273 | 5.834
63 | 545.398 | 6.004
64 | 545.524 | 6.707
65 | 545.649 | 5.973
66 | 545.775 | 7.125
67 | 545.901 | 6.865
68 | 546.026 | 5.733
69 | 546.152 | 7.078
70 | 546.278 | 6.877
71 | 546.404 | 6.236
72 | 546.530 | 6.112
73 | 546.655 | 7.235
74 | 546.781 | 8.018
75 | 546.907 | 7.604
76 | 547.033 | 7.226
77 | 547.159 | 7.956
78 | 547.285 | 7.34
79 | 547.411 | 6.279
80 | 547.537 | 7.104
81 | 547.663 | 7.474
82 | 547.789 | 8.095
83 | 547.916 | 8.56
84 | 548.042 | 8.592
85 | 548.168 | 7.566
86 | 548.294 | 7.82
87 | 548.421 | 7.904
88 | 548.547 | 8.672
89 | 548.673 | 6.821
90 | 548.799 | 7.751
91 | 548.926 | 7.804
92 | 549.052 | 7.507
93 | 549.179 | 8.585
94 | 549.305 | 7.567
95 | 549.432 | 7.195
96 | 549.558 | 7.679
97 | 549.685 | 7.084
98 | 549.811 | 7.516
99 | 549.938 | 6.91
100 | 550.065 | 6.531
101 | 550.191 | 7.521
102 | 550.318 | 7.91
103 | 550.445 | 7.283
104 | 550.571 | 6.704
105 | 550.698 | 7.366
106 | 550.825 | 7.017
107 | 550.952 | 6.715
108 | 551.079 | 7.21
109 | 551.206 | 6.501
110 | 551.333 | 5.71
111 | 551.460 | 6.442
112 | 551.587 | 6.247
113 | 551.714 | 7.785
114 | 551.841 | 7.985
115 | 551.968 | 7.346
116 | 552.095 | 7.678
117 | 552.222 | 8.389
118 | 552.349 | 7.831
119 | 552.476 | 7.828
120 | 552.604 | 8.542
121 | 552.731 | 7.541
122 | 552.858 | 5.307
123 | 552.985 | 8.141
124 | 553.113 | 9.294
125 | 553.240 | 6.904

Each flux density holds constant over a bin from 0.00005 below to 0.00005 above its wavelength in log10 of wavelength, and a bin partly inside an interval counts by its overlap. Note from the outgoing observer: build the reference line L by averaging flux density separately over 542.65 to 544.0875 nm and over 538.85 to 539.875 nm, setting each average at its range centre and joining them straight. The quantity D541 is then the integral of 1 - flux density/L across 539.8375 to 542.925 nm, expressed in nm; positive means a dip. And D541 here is -0.22 nm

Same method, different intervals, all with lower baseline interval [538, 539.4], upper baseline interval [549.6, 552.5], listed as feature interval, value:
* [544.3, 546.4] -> 0.15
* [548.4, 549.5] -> -0.07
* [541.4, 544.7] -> -0.19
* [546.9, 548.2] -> -0.04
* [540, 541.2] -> 0.08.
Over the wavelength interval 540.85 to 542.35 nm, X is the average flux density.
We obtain 7.73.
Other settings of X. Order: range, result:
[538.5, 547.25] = 7.51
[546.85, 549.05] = 7.68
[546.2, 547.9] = 7.23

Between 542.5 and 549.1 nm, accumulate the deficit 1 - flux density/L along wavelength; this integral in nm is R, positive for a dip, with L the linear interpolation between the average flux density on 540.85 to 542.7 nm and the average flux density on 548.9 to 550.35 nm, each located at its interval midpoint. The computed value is 0.20 nm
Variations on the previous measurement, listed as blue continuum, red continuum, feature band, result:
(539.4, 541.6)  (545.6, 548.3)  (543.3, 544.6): -0.160 nm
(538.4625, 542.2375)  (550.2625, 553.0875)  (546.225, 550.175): -0.047 nm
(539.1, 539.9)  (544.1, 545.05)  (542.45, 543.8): 0.022 nm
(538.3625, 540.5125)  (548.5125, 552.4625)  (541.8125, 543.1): -0.080 nm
